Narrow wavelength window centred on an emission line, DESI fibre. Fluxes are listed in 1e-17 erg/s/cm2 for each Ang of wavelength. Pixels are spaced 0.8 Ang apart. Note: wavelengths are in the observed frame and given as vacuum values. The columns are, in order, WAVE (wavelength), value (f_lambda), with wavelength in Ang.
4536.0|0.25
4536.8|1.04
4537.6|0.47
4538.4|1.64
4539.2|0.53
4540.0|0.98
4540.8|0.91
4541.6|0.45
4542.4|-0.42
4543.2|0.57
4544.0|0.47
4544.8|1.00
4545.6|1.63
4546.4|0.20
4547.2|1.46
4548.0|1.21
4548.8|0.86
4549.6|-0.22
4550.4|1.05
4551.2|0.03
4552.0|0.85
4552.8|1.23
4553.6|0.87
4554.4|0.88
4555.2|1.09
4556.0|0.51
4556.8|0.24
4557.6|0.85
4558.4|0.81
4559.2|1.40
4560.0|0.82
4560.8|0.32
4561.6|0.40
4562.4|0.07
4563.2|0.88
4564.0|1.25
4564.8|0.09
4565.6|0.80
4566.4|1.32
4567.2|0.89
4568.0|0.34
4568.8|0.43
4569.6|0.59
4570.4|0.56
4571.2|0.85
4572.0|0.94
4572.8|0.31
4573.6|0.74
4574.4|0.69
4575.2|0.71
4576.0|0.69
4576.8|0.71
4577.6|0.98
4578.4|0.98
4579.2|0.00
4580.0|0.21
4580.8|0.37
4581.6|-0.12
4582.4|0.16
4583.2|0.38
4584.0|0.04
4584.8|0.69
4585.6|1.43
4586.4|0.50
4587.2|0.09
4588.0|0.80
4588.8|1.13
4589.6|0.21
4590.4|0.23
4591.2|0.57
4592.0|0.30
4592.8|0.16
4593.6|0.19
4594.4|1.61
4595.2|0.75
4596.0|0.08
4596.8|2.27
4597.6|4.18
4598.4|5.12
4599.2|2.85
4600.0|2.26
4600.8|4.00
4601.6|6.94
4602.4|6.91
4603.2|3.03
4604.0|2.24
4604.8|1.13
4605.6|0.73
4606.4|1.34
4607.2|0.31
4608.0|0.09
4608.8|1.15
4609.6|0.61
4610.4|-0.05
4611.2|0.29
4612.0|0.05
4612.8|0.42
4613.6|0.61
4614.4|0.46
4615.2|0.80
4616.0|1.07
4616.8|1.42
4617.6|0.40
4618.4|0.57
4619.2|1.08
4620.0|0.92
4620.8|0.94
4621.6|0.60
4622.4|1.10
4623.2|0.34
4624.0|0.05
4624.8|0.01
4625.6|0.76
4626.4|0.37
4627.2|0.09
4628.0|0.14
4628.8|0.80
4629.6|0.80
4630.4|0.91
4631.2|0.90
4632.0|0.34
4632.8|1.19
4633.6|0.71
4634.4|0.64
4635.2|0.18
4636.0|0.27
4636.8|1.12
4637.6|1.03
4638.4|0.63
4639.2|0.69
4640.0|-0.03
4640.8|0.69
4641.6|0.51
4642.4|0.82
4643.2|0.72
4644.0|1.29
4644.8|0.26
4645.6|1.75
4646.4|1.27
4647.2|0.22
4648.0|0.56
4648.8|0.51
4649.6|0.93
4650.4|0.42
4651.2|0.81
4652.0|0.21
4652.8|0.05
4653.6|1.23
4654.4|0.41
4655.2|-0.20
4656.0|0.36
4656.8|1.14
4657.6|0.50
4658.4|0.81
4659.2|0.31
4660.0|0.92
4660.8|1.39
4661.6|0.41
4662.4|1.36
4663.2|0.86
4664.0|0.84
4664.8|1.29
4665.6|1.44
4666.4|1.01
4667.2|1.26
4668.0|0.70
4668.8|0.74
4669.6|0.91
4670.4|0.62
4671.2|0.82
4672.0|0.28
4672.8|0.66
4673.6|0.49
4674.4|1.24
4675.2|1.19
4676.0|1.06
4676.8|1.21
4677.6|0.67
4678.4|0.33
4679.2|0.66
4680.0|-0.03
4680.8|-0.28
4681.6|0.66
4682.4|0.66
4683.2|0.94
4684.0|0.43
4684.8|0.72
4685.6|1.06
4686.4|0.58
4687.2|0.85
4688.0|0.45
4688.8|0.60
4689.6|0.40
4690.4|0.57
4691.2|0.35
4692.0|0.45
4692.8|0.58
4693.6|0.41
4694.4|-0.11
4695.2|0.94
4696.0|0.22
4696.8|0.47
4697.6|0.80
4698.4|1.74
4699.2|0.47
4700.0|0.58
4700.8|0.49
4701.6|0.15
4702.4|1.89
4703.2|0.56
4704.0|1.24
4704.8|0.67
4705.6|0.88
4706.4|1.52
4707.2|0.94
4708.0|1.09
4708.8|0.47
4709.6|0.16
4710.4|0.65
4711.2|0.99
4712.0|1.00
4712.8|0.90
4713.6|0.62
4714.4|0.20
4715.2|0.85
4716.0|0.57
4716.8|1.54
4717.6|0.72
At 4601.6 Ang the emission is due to [O II]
